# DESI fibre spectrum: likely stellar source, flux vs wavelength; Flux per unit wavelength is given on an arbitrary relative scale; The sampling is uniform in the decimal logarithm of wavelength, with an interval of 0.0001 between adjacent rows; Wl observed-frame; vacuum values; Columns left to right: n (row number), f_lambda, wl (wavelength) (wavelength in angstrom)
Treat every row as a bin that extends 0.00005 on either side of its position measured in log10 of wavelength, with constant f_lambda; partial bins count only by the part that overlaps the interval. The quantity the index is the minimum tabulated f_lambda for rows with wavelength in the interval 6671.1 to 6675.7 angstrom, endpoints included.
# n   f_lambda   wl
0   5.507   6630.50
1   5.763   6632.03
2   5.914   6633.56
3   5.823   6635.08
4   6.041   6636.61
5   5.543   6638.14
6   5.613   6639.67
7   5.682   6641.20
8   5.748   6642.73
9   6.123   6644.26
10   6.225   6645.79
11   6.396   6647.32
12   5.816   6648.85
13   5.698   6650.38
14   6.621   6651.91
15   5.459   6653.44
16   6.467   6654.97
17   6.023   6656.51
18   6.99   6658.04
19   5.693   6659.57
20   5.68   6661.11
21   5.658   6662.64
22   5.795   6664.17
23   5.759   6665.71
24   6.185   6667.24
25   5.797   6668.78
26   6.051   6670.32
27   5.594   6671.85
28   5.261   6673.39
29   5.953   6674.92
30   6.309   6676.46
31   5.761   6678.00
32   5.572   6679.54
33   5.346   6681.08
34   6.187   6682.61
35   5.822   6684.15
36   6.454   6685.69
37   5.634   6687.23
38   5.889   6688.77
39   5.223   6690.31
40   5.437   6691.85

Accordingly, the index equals 5.261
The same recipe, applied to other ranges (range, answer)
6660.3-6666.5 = 5.658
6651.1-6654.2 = 5.459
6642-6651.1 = 5.698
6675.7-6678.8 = 5.761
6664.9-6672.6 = 5.594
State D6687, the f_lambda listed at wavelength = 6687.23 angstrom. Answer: 5.634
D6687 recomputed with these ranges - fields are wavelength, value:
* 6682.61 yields 6.187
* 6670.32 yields 6.051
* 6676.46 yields 6.309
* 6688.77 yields 5.889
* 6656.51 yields 6.023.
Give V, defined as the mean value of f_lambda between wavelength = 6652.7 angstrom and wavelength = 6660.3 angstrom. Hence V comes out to 6.13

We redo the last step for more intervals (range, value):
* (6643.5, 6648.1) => 6.25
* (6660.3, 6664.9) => 5.71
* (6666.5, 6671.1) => 6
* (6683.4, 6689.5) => 5.95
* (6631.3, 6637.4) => 5.89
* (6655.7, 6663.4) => 6.01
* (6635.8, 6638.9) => 5.79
